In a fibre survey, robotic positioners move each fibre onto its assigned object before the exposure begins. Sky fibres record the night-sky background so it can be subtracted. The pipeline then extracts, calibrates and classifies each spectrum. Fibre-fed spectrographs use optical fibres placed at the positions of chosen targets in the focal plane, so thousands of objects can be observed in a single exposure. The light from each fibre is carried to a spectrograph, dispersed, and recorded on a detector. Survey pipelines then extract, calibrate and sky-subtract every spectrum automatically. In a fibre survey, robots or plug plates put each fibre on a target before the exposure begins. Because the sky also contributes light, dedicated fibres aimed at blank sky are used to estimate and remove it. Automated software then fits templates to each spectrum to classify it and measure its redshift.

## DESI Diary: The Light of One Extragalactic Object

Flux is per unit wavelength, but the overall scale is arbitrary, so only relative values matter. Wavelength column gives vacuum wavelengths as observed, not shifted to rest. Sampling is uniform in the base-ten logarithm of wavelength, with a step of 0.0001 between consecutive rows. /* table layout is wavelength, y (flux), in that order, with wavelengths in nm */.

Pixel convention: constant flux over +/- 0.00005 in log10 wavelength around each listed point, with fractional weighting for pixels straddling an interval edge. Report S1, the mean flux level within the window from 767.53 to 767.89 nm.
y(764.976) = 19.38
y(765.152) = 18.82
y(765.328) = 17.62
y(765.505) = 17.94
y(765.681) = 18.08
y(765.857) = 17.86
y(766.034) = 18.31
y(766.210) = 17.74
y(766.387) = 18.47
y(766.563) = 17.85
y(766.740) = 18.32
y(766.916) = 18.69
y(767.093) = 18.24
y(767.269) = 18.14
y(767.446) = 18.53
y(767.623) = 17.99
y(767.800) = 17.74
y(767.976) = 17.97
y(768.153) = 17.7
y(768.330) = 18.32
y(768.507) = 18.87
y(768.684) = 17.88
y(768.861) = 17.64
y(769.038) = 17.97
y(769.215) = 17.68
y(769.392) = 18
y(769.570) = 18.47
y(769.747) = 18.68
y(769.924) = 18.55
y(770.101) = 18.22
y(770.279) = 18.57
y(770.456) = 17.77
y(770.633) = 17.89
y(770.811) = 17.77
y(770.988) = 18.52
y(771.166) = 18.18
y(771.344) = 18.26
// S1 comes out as 17.9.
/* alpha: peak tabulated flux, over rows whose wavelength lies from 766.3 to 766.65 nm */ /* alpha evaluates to 18.47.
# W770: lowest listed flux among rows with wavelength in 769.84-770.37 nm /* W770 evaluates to 18.22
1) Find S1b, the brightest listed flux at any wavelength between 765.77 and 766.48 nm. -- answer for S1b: 18.47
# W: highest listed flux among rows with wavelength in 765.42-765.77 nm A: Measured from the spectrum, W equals 18.08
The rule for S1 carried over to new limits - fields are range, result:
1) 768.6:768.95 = 17.8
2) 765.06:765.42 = 18.2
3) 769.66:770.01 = 18.6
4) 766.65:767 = 18.5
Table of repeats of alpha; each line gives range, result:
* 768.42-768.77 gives 18.87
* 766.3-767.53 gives 18.69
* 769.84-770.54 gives 18.57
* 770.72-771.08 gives 18.52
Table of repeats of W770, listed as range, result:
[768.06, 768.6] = 17.7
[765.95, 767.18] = 17.74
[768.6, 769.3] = 17.64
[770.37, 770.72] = 17.77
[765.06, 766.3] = 17.62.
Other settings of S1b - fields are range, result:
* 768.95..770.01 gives 18.68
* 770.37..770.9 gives 17.89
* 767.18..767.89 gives 18.53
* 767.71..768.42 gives 18.32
